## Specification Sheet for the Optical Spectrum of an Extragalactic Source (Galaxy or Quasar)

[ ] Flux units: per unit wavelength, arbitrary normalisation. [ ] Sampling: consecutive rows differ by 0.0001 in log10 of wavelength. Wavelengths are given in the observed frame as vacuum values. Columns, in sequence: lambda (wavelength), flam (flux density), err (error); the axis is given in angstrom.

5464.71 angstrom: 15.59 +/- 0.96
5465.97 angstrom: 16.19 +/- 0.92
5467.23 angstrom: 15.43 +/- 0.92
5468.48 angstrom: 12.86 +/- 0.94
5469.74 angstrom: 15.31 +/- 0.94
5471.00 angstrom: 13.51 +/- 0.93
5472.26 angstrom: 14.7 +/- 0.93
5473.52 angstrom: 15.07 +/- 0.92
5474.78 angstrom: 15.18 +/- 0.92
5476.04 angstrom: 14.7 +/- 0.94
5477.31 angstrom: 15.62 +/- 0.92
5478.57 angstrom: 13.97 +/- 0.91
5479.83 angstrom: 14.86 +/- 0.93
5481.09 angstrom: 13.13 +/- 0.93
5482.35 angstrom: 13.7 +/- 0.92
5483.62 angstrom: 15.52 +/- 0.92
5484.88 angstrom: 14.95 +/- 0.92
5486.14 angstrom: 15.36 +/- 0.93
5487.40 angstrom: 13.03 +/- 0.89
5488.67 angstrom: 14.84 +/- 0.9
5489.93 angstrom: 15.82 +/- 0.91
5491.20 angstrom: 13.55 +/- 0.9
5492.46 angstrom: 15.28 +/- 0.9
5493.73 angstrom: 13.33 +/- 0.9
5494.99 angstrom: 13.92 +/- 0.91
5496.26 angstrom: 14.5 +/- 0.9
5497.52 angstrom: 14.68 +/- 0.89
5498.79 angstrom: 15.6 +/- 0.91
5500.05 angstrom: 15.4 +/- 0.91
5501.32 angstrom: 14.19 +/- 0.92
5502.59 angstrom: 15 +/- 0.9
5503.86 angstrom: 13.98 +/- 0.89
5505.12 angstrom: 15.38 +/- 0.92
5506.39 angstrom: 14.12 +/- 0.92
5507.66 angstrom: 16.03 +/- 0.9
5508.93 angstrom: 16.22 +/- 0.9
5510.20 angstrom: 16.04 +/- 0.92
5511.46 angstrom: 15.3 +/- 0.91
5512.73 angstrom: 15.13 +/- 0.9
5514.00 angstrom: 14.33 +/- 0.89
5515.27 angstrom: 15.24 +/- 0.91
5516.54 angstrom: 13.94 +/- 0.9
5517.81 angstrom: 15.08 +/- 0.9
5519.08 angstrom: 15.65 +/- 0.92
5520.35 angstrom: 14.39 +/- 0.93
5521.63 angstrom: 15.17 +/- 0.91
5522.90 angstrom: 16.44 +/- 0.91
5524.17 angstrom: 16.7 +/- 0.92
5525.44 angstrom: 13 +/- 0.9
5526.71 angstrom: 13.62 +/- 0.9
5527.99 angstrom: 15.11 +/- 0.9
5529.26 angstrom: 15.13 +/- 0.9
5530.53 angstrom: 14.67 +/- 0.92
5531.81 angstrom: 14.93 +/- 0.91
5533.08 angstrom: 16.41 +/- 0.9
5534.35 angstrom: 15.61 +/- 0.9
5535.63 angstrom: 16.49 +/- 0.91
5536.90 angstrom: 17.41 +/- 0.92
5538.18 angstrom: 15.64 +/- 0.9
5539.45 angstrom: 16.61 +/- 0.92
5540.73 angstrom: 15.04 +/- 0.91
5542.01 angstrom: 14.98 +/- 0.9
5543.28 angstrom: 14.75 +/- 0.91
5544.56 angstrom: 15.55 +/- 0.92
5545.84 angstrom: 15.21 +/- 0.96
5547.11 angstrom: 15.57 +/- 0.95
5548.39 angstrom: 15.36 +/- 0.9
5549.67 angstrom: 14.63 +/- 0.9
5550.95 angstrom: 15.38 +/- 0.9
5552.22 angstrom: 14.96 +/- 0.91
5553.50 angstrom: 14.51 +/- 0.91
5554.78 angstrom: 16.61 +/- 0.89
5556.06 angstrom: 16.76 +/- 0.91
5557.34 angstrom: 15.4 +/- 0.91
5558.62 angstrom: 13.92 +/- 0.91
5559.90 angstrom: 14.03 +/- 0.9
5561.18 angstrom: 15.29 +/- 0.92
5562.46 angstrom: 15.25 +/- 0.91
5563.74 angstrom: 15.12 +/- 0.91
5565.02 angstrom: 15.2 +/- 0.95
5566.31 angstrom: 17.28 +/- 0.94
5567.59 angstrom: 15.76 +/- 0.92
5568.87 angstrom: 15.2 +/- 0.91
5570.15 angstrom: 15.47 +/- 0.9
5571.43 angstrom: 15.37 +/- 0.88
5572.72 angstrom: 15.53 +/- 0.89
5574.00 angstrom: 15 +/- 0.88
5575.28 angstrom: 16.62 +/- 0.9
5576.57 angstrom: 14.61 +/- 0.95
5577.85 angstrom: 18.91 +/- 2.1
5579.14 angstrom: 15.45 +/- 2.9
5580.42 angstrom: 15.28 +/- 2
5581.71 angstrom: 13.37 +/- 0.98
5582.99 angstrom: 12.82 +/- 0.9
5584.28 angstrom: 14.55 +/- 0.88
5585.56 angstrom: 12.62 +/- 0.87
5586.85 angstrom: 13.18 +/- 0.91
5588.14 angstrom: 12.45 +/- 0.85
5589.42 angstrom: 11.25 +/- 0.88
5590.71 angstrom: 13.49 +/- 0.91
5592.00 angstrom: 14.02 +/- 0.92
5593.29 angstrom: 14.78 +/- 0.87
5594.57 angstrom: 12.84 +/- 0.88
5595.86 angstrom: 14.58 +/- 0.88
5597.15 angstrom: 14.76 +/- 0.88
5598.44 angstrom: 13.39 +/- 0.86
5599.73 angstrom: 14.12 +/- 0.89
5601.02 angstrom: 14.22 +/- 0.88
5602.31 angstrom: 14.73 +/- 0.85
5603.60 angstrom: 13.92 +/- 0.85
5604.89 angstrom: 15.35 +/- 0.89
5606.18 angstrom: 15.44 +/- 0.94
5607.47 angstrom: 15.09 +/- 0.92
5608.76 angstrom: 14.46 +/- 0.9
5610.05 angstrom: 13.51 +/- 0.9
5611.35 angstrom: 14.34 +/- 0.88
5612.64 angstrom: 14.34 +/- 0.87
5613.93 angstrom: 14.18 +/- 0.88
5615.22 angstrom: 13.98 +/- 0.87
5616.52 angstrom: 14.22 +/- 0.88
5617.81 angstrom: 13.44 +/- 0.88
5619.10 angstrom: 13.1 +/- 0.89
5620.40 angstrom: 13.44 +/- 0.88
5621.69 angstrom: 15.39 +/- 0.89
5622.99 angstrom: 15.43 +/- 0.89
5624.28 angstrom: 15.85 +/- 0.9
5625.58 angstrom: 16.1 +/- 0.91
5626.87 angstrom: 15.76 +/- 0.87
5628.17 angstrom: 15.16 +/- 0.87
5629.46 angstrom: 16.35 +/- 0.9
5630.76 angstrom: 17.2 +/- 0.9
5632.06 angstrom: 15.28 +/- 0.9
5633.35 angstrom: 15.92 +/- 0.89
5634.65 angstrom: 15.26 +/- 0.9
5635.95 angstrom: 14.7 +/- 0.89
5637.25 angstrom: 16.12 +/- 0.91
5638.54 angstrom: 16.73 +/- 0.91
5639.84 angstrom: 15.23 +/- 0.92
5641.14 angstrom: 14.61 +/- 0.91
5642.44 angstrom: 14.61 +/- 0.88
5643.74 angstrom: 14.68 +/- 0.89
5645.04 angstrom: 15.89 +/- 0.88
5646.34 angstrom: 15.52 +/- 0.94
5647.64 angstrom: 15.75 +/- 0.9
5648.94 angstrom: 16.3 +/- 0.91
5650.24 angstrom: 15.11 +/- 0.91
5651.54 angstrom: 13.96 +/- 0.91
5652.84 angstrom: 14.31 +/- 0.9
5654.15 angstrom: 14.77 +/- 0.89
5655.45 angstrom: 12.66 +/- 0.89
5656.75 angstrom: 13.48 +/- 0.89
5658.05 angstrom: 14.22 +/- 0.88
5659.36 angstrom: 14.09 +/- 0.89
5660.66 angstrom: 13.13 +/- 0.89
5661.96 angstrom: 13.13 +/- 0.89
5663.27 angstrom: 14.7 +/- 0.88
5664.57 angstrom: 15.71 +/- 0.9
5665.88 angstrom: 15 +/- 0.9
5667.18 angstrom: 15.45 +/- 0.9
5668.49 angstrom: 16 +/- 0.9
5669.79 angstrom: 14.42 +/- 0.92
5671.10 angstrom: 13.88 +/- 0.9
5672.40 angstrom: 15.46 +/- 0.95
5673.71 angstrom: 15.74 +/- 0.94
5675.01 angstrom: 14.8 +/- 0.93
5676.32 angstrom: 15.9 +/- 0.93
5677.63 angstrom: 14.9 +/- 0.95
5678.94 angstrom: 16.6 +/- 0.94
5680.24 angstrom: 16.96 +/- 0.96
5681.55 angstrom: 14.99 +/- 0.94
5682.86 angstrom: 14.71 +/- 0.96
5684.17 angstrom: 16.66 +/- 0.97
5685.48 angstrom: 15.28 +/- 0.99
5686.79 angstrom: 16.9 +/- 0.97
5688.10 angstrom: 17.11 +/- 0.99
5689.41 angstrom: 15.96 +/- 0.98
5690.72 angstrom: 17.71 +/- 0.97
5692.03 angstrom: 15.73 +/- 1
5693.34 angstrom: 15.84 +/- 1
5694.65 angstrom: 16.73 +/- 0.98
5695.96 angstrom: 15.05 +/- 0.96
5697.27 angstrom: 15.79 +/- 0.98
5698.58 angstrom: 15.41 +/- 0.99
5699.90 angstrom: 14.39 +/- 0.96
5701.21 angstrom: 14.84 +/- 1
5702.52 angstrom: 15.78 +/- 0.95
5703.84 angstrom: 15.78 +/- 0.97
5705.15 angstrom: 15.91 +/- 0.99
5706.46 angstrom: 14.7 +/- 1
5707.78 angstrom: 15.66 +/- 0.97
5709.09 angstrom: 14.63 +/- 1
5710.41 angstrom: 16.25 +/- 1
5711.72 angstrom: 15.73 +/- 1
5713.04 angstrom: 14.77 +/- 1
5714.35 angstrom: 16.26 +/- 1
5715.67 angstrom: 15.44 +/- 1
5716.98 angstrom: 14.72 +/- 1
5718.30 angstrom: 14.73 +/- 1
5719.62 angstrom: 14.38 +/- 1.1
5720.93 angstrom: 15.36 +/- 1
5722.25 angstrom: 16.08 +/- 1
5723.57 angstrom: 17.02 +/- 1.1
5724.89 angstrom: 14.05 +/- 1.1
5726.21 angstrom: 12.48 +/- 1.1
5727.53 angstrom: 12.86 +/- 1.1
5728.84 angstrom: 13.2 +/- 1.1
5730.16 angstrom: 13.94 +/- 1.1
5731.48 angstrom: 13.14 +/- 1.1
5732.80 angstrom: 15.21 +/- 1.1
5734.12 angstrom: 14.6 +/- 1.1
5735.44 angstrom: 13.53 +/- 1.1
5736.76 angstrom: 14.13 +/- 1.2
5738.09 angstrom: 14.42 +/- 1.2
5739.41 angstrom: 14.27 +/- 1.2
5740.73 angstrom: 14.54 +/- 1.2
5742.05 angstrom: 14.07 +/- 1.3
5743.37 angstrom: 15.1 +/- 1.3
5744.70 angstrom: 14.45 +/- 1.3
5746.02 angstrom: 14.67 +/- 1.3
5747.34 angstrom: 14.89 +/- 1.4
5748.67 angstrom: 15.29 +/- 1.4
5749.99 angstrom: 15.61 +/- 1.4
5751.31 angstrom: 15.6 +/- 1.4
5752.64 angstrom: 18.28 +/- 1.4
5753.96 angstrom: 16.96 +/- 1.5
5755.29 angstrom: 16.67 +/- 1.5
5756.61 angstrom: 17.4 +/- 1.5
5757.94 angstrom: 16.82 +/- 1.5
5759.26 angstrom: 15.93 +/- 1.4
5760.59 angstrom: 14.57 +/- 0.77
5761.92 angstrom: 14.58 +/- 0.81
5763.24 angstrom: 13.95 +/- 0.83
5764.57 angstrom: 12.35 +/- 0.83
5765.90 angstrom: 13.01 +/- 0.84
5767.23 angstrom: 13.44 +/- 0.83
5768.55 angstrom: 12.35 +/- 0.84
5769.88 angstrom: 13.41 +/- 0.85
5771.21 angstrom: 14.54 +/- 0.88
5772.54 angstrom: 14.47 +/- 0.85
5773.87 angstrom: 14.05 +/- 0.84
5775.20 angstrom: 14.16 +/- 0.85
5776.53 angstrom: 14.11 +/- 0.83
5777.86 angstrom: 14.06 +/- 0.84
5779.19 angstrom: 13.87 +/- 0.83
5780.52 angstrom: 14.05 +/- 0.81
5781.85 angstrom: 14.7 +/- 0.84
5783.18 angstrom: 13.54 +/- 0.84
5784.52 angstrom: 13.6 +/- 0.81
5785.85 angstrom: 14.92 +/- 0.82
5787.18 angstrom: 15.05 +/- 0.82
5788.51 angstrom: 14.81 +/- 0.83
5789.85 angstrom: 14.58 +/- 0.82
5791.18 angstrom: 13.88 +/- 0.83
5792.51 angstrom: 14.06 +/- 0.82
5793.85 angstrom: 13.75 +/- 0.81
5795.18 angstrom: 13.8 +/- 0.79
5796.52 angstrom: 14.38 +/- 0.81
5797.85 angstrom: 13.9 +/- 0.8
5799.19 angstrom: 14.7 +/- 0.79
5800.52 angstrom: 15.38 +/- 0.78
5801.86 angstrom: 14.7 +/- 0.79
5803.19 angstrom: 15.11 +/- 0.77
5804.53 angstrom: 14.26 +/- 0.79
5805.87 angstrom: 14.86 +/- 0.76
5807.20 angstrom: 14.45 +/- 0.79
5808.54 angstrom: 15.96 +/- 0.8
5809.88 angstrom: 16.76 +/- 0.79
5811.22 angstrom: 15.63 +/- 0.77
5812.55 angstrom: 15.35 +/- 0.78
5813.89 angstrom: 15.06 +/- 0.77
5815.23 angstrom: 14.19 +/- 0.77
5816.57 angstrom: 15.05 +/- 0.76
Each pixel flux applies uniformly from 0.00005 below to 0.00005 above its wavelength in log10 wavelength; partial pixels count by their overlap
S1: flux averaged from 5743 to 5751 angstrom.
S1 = 15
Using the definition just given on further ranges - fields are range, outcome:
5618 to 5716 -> 15.3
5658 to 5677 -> 14.8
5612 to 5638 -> 15.1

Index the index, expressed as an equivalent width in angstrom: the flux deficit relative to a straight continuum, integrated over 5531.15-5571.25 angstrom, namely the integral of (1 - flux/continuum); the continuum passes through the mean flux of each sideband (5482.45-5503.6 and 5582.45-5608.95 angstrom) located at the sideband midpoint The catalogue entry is -3.6 angstrom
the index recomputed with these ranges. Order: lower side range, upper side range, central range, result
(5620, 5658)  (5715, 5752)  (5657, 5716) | -2.1 angstrom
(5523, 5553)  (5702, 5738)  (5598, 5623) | 1.4 angstrom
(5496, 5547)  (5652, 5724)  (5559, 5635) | 2.7 angstrom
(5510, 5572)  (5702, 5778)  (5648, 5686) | 0.2 angstrom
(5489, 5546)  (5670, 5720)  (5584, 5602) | 2.0 angstrom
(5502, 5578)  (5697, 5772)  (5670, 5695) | -1.4 angstrom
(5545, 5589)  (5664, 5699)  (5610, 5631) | 0.8 angstrom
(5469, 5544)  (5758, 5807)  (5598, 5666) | -0.7 angstrom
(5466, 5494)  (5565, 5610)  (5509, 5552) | -2.1 angstrom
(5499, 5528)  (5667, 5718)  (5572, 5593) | 1.3 angstrom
